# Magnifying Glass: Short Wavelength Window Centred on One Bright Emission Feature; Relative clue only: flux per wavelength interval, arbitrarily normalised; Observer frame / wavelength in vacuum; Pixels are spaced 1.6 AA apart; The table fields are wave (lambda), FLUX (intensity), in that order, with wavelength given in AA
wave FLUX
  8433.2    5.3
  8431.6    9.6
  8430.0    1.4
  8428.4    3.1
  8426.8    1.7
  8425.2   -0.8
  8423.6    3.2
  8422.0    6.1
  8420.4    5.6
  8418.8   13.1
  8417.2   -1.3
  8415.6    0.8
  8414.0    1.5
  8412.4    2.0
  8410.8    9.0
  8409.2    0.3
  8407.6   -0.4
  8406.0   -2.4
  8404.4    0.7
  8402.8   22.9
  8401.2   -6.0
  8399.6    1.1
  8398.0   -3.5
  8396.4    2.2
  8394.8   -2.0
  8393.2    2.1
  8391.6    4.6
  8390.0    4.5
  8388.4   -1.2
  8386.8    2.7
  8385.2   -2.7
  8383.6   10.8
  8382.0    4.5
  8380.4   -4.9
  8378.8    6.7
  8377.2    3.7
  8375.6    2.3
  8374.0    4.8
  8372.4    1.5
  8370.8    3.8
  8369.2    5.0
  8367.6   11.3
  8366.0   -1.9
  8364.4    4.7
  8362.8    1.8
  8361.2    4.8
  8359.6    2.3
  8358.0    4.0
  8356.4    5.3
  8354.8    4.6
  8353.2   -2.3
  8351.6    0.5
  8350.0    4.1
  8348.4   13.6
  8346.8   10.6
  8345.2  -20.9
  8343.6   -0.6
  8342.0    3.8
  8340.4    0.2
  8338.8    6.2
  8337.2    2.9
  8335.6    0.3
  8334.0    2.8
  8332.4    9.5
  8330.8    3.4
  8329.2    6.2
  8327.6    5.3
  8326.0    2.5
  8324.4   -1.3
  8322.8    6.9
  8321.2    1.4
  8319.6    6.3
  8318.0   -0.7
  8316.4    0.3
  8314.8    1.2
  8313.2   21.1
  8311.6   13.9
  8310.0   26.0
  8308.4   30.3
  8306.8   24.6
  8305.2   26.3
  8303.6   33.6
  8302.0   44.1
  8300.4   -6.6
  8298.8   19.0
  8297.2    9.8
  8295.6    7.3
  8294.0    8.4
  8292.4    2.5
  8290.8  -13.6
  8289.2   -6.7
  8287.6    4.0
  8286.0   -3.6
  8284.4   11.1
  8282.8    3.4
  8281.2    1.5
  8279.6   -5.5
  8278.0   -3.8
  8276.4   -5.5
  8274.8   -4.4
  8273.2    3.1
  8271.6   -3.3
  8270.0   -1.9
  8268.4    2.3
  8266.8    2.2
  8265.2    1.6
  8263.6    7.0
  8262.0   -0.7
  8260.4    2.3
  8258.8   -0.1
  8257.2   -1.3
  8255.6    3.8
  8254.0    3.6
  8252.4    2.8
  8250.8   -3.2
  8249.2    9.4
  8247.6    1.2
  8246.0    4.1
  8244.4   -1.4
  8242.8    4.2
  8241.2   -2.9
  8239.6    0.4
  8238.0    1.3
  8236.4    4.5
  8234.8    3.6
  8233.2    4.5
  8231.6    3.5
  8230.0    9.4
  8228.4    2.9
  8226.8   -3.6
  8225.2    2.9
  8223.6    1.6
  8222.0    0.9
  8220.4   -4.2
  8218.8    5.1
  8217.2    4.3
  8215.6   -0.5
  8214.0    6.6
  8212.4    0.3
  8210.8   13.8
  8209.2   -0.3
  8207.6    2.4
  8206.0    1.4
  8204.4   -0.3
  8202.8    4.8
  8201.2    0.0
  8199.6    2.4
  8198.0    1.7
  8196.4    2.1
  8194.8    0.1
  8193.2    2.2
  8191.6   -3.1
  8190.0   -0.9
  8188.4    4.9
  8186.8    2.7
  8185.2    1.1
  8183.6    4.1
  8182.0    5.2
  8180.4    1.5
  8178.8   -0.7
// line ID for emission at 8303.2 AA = [O II] 3727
